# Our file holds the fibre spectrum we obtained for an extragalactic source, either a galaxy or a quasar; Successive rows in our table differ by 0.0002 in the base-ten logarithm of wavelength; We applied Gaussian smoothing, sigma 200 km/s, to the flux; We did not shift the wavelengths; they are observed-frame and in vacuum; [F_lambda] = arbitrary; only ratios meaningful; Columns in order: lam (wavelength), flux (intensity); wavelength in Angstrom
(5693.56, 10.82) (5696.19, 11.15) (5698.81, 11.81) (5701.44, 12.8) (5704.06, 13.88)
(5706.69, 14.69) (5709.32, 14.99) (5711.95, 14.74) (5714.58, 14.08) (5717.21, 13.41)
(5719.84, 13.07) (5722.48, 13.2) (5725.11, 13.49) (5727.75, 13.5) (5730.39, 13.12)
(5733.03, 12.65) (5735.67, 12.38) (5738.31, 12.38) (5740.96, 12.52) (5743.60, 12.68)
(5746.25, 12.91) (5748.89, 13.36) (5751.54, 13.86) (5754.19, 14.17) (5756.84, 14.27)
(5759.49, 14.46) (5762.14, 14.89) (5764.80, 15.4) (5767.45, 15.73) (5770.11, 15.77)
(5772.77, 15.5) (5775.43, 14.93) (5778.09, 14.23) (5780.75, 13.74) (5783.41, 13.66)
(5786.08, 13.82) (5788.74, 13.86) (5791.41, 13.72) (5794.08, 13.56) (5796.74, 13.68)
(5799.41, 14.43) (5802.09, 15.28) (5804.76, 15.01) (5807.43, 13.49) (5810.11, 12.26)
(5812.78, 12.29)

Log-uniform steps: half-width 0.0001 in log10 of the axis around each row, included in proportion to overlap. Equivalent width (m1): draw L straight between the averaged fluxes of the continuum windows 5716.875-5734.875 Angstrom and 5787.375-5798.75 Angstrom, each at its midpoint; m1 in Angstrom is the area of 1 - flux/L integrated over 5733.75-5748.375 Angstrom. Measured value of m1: 0.75 Angstrom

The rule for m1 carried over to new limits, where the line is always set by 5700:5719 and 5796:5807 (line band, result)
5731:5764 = 2.0 Angstrom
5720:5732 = 0.7 Angstrom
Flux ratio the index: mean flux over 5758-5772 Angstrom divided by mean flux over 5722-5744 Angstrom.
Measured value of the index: 1.18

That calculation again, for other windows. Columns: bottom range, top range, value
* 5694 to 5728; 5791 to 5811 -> 1.04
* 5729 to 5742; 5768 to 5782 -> 1.18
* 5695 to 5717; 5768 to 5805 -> 1.06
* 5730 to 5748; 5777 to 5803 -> 1.10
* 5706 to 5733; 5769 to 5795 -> 1.04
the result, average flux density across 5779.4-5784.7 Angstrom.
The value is 13.7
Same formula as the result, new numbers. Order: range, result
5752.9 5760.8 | 14.3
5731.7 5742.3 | 12.5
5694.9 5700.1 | 11.5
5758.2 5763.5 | 14.7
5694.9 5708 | 12.9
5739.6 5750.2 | 12.9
